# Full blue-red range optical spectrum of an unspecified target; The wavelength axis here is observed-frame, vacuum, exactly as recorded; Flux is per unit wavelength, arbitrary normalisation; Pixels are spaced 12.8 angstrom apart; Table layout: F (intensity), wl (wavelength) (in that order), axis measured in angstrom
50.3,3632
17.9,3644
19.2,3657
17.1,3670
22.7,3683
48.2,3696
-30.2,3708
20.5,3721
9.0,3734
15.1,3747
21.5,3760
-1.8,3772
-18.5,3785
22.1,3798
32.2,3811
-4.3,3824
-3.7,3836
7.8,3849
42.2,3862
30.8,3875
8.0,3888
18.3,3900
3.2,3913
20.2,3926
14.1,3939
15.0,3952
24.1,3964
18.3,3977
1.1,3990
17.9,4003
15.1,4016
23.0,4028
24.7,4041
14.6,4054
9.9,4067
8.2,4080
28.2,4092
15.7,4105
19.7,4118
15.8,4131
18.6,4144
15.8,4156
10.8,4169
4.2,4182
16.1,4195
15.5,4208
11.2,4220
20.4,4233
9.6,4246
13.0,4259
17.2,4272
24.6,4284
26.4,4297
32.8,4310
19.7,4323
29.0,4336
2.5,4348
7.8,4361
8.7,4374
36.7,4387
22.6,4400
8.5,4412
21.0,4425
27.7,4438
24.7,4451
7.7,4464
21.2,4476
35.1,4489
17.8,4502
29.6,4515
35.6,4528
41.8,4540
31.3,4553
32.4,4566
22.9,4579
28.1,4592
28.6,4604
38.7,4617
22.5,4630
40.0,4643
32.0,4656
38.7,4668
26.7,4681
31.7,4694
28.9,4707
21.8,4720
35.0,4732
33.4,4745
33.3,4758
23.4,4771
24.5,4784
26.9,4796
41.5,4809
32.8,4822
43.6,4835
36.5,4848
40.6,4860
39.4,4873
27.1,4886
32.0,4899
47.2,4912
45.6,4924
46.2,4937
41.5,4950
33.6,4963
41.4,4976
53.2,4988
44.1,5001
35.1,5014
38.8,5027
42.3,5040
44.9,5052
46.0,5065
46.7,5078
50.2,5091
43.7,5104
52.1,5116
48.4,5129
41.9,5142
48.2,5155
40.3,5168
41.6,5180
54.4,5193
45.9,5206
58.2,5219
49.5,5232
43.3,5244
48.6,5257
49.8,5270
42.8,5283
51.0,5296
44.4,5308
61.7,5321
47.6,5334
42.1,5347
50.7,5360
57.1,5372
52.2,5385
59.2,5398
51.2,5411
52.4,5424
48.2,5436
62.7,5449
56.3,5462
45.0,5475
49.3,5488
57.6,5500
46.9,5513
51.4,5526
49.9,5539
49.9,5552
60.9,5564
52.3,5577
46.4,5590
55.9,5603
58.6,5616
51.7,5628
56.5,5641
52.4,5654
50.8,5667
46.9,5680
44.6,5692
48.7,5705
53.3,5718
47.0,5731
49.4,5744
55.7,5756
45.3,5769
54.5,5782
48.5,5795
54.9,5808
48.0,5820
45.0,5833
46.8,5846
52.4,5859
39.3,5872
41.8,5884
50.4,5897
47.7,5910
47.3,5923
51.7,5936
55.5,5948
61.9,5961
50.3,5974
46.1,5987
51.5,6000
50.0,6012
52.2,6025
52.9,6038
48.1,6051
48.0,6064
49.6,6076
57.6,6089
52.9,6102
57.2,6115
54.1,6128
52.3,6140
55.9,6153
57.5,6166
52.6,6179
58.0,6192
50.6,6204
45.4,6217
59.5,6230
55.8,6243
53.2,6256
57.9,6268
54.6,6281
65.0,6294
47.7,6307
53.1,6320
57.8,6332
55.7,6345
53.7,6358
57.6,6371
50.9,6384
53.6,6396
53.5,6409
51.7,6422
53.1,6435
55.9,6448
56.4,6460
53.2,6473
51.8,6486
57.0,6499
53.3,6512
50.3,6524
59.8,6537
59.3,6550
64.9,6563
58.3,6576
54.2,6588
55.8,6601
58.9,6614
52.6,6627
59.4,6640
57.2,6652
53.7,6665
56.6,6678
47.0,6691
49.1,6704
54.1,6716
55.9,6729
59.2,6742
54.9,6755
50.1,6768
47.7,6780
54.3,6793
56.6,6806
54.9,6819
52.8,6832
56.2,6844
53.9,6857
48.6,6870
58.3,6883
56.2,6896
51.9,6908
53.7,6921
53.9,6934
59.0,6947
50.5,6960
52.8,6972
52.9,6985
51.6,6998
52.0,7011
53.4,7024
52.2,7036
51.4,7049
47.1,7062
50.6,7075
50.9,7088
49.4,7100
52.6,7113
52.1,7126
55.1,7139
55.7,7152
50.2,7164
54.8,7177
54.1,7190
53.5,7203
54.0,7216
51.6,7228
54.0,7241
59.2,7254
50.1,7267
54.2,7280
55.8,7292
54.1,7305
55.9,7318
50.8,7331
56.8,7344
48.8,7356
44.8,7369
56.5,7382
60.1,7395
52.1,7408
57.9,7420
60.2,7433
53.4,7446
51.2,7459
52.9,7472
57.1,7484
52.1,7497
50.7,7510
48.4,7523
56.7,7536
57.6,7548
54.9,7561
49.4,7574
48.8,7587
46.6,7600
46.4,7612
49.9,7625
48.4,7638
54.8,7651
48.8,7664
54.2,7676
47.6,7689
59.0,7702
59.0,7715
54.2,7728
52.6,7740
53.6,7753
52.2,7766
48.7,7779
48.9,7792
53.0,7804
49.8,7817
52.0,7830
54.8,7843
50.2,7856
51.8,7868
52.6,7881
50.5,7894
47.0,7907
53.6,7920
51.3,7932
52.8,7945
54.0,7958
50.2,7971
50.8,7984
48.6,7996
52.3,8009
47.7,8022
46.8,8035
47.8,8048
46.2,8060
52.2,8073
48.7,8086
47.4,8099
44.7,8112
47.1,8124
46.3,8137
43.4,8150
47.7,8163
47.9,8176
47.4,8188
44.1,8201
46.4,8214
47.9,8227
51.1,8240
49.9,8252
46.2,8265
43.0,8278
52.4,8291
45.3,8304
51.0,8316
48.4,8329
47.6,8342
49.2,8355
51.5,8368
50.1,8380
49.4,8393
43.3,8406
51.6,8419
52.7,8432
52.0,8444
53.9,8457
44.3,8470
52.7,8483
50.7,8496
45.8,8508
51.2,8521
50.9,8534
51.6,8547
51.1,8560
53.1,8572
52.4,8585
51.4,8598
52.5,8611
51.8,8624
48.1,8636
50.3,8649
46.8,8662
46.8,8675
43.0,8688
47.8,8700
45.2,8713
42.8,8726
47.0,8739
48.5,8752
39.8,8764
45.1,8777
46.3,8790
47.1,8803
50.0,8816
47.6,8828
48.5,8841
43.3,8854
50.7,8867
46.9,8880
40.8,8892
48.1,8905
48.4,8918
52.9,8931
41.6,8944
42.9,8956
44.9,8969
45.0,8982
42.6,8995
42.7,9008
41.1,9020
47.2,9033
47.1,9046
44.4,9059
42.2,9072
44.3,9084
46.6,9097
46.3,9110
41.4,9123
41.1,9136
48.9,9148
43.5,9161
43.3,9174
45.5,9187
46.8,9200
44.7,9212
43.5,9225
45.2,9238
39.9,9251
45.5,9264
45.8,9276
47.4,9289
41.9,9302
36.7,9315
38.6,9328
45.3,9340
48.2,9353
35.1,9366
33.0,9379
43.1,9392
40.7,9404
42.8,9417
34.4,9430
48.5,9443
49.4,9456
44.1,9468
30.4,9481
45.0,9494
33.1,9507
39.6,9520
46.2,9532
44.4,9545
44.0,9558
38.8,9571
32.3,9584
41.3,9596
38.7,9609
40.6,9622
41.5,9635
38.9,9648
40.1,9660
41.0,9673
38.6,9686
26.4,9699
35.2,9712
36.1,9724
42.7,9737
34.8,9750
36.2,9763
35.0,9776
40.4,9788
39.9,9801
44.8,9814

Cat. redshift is 0.136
